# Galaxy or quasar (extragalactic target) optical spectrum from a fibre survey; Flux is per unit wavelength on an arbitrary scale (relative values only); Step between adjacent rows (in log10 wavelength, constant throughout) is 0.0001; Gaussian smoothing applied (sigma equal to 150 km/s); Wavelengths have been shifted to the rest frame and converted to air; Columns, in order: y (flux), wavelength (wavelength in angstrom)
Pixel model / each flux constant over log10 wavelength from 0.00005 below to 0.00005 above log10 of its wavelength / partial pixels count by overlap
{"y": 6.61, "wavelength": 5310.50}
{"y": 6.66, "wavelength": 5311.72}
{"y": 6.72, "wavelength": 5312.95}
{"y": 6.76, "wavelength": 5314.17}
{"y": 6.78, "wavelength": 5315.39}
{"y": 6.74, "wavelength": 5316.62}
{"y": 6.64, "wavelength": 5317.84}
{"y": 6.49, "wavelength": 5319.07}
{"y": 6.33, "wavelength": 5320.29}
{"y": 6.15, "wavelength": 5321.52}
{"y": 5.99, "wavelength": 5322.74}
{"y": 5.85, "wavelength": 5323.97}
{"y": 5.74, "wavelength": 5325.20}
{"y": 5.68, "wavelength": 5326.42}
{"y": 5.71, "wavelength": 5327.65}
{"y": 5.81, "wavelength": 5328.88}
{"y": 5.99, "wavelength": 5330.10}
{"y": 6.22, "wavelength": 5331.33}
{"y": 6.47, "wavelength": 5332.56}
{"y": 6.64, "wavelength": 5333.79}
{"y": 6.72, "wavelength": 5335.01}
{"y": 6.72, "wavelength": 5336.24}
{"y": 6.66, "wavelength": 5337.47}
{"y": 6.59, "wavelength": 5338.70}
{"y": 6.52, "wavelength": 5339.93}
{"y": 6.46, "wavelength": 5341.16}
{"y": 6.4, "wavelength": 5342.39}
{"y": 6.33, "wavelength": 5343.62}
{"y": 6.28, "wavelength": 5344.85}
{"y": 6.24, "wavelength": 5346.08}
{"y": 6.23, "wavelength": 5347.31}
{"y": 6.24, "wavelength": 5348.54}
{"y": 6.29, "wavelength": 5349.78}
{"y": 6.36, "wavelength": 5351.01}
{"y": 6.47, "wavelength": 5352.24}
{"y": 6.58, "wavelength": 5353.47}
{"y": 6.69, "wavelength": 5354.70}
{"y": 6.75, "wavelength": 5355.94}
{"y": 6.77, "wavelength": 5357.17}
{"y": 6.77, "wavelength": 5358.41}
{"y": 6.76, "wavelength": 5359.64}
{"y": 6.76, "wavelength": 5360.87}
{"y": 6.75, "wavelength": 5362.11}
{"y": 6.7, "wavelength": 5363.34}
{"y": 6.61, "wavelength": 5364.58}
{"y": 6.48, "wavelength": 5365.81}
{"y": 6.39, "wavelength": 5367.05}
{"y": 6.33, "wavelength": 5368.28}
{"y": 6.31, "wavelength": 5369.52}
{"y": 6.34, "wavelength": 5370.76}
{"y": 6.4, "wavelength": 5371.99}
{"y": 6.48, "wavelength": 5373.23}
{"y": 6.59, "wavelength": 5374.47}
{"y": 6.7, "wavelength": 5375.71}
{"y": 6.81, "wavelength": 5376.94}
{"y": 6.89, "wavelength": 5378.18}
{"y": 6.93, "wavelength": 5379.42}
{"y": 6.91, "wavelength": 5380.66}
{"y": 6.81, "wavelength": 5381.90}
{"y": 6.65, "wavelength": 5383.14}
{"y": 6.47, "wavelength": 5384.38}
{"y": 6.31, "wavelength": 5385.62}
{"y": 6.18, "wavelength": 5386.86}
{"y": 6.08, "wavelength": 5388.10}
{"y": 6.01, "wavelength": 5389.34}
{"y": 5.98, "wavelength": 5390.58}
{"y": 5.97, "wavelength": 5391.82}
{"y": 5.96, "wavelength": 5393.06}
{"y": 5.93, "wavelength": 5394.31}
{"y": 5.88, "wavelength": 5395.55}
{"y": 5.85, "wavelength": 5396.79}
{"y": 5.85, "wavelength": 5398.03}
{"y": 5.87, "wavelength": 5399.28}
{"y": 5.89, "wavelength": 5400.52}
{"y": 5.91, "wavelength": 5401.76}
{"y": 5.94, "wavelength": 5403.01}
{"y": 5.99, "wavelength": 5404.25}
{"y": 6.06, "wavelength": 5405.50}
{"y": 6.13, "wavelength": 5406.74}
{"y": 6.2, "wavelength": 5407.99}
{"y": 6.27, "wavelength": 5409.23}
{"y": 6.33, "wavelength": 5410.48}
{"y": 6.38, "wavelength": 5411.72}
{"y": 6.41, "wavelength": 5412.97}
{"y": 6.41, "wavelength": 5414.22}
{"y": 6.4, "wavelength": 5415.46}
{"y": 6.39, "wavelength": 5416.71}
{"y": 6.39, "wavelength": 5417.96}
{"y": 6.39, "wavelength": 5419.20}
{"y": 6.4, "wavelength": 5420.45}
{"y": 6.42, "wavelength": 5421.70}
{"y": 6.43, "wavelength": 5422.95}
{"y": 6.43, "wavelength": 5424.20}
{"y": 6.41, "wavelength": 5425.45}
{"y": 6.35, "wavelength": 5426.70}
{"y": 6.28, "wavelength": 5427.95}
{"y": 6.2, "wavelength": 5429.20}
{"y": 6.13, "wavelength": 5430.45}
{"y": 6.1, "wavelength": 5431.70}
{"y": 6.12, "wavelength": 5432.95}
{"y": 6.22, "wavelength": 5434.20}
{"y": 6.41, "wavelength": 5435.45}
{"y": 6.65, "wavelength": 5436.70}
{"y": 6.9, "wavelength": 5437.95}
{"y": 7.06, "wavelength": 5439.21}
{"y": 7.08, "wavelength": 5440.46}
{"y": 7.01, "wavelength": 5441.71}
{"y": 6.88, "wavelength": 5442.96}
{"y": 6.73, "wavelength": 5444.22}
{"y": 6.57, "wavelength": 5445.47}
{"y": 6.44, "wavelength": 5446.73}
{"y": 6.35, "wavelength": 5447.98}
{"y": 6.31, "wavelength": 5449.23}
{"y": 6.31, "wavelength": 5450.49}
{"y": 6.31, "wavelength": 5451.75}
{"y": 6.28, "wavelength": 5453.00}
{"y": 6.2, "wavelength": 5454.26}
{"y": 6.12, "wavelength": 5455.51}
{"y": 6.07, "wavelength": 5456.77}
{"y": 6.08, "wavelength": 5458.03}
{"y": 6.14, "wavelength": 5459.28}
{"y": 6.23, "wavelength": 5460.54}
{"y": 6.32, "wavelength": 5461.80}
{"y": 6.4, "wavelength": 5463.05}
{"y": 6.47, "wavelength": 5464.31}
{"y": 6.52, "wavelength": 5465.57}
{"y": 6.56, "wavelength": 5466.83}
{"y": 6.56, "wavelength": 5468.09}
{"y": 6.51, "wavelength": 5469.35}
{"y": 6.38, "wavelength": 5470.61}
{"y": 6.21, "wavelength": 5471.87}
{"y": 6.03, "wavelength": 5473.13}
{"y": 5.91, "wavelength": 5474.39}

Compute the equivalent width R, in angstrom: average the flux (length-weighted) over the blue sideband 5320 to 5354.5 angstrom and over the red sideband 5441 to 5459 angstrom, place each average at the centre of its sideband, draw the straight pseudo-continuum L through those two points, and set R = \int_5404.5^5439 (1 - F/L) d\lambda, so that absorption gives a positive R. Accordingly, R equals 0.1 angstrom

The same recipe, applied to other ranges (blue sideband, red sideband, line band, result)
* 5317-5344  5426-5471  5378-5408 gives 0.9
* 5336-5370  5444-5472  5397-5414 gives 0.9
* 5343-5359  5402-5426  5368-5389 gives -0.5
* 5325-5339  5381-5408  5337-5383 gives -2.8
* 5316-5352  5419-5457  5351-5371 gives -0.8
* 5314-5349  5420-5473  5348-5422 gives -0.1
